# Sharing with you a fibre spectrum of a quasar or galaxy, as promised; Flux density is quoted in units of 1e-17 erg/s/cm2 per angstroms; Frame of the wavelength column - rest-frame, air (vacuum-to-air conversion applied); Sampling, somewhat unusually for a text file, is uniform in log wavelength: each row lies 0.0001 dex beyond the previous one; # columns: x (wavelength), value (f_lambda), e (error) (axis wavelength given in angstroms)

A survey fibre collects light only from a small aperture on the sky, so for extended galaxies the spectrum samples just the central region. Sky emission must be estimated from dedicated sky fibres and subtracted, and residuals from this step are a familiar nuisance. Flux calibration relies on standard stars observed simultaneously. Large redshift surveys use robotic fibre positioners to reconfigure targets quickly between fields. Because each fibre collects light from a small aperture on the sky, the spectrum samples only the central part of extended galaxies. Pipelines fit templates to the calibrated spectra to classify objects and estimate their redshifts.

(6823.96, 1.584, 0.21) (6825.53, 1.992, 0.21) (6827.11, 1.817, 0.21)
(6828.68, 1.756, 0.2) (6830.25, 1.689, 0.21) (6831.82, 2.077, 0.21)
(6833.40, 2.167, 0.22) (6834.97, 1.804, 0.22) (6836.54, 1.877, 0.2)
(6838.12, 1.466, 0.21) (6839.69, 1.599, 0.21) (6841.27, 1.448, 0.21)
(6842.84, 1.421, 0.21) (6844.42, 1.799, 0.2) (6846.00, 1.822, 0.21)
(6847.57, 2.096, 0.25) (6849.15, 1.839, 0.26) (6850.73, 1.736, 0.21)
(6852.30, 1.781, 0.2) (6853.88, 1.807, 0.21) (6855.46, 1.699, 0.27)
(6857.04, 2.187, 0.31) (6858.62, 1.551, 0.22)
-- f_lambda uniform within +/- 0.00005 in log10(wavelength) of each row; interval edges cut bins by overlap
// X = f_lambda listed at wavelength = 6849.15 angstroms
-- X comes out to 1.839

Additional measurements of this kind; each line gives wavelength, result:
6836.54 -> 1.877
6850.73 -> 1.736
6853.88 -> 1.807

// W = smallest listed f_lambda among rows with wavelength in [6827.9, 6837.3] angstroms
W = 1.689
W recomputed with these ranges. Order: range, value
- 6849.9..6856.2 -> 1.699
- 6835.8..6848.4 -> 1.421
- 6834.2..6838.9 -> 1.466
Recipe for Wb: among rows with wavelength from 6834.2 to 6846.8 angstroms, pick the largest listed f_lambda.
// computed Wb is 1.877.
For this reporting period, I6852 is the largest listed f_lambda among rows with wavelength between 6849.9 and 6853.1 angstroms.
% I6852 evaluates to 1.781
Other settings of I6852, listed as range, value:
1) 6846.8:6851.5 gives 2.096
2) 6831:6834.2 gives 2.167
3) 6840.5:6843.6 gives 1.448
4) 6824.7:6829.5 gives 1.992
